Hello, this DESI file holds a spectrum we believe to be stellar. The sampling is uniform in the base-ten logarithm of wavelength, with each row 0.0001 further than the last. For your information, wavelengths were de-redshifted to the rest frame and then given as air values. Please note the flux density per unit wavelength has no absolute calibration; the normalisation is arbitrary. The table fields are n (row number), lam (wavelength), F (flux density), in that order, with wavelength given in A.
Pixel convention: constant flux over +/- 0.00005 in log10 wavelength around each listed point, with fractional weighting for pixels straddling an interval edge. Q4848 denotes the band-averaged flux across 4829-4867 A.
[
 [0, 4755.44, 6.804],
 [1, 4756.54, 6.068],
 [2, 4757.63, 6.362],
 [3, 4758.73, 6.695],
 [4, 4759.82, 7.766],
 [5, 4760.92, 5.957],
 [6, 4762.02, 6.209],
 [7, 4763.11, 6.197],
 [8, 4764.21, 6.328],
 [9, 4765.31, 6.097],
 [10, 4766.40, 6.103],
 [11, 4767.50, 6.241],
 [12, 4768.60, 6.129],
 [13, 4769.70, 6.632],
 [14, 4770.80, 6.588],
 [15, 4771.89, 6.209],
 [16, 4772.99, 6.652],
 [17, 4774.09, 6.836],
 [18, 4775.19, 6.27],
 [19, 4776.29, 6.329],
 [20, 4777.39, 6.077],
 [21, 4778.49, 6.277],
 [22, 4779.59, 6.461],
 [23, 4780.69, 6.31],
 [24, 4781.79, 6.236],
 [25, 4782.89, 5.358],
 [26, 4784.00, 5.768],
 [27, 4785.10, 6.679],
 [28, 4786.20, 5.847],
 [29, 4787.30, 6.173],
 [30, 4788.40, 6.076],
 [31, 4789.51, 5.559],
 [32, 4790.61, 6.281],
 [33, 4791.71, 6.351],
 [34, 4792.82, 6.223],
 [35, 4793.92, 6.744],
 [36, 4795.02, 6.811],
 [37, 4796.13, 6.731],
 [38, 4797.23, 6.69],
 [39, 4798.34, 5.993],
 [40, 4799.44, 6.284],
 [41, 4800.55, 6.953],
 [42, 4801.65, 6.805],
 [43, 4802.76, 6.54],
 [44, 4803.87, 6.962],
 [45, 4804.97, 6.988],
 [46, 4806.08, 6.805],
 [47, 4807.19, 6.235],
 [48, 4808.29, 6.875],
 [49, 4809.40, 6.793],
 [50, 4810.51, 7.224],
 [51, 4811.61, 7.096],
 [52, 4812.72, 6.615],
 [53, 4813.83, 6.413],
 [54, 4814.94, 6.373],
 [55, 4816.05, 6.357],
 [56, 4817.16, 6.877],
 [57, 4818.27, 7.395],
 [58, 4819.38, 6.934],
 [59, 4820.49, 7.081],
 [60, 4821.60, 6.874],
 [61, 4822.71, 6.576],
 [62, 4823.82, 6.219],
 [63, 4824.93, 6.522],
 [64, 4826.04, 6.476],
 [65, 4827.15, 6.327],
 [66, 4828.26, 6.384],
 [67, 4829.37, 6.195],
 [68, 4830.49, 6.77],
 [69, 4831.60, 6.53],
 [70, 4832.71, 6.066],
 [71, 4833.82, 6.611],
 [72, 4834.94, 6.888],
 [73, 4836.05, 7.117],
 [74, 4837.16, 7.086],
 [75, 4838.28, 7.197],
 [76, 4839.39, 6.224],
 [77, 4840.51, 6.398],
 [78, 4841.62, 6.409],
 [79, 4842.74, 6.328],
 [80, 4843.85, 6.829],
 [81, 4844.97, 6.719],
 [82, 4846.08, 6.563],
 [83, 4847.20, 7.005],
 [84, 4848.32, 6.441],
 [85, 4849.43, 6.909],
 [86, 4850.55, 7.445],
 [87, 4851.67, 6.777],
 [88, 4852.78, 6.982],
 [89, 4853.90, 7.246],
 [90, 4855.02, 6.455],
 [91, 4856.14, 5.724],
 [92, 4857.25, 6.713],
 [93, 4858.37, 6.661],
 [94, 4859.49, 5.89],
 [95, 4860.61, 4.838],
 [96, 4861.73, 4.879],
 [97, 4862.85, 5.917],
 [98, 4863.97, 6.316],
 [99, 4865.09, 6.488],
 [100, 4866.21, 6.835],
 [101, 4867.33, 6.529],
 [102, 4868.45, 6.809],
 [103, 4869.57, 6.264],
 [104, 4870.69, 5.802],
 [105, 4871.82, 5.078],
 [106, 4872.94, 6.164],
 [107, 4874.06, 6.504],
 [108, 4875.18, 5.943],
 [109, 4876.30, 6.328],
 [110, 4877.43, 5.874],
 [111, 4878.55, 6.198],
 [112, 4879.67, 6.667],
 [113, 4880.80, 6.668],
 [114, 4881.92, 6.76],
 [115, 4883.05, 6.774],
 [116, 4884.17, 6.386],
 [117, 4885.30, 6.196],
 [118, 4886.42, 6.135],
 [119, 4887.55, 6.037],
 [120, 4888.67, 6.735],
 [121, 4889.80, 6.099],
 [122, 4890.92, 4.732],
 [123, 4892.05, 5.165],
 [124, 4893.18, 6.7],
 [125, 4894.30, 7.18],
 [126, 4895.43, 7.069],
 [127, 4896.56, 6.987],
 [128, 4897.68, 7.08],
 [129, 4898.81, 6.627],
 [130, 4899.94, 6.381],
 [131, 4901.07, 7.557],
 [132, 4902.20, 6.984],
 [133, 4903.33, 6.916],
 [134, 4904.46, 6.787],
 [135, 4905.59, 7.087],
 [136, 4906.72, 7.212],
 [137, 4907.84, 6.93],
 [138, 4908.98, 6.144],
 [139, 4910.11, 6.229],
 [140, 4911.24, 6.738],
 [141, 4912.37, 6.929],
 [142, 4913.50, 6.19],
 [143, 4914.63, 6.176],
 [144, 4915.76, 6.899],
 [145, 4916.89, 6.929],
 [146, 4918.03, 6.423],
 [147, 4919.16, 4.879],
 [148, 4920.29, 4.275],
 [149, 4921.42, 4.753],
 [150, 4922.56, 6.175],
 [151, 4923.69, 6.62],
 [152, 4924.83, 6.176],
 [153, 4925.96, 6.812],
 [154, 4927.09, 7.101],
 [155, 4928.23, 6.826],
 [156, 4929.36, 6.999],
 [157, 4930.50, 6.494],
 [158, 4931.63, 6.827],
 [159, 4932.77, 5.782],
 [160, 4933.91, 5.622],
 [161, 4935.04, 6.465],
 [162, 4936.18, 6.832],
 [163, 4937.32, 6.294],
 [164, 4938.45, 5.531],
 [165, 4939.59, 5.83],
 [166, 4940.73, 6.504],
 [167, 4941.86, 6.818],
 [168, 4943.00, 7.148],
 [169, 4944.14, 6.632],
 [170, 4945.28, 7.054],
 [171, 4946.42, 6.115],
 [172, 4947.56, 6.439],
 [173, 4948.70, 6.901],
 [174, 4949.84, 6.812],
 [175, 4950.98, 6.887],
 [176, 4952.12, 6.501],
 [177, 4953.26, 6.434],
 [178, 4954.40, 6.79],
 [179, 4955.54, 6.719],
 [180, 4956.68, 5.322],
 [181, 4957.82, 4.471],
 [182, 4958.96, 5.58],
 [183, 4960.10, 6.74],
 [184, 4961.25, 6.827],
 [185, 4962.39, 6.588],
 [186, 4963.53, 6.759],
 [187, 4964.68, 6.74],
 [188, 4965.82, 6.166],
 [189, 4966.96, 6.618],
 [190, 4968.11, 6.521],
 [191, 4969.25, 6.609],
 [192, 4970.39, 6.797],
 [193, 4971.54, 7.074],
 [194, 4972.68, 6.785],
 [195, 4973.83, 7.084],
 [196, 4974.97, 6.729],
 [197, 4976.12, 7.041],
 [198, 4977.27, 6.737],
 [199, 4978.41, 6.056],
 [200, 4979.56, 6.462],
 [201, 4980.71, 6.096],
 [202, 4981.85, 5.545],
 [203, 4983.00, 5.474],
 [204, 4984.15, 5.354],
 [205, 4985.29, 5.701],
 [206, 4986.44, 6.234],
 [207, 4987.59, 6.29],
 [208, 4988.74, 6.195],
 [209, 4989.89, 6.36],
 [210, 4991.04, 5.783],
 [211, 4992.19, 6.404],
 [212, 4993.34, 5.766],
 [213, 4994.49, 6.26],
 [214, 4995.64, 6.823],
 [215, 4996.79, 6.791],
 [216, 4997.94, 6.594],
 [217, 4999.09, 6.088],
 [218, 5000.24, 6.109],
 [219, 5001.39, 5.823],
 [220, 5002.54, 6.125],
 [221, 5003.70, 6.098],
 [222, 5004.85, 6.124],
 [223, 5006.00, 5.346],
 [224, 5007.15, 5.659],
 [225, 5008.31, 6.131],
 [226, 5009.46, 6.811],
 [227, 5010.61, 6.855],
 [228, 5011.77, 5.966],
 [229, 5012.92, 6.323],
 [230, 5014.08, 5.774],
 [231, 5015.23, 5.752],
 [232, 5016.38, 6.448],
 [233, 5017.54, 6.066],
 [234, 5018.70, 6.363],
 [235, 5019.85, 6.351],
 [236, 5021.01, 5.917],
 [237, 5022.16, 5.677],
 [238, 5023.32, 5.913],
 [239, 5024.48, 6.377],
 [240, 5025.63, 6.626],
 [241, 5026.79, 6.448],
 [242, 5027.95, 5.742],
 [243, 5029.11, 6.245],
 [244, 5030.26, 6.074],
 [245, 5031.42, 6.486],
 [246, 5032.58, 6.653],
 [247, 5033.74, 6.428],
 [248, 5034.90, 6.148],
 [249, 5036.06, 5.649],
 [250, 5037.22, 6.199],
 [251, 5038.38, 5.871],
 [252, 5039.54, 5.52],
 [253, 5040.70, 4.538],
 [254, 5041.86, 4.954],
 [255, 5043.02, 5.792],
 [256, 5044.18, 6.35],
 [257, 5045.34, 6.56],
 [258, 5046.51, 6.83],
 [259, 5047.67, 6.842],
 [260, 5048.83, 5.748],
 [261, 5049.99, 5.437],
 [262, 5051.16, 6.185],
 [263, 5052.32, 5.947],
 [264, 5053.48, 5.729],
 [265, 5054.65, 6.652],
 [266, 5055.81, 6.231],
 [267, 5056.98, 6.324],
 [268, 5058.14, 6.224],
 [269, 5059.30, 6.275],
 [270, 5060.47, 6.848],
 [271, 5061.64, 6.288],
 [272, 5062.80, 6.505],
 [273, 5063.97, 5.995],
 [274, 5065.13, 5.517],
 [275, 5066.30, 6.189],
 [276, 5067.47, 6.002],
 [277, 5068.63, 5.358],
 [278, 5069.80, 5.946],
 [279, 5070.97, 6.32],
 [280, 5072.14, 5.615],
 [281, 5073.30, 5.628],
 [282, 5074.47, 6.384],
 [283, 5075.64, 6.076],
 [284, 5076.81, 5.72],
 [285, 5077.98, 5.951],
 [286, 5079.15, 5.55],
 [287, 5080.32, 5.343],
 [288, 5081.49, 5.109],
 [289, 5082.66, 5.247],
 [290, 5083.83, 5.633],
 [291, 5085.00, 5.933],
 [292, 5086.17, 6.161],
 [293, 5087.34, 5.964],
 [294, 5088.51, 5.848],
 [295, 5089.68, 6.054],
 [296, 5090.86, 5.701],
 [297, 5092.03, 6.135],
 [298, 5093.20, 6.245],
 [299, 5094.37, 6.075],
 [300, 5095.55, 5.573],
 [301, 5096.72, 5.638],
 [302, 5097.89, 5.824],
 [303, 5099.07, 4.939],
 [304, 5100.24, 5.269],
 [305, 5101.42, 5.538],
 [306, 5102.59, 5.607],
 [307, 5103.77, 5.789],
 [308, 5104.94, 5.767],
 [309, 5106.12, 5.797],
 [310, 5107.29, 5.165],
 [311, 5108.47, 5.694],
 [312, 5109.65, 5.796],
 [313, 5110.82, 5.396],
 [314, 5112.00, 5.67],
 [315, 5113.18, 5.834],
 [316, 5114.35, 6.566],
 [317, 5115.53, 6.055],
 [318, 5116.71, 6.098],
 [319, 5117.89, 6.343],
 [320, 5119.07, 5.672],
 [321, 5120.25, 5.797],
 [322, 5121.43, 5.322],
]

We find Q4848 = 6.51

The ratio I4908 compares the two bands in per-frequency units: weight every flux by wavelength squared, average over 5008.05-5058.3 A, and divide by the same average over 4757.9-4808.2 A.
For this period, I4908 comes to 1.1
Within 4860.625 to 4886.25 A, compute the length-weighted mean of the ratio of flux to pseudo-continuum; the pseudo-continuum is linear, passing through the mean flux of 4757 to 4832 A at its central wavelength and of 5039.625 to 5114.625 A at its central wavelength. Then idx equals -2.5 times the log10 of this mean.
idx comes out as 0.02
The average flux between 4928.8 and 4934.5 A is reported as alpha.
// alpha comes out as 6.34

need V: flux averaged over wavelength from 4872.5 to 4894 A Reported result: 6.23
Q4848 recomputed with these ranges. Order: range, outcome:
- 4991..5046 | 6.1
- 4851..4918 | 6.43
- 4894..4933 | 6.55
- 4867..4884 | 6.29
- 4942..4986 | 6.43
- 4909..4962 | 6.34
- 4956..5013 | 6.26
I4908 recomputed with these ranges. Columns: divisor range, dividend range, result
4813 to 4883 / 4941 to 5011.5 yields 1.03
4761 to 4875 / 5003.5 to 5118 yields 1.02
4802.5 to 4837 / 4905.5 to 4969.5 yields 1.00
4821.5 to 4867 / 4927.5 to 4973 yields 1.04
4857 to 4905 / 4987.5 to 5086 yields 1.02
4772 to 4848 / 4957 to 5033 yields 1.03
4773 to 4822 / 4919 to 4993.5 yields 1.04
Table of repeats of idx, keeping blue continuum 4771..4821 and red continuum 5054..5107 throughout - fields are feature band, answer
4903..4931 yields -0.032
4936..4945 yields -0.046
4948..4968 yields -0.045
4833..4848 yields -0.049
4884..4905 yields -0.039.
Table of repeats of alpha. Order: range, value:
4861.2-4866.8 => 6.1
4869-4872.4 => 5.71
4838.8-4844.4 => 6.45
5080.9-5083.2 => 5.18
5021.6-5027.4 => 6.2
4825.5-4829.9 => 6.35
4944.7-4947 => 6.57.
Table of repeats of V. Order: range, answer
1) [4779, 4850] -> 6.56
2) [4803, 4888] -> 6.51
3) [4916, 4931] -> 6.2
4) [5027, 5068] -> 6.09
